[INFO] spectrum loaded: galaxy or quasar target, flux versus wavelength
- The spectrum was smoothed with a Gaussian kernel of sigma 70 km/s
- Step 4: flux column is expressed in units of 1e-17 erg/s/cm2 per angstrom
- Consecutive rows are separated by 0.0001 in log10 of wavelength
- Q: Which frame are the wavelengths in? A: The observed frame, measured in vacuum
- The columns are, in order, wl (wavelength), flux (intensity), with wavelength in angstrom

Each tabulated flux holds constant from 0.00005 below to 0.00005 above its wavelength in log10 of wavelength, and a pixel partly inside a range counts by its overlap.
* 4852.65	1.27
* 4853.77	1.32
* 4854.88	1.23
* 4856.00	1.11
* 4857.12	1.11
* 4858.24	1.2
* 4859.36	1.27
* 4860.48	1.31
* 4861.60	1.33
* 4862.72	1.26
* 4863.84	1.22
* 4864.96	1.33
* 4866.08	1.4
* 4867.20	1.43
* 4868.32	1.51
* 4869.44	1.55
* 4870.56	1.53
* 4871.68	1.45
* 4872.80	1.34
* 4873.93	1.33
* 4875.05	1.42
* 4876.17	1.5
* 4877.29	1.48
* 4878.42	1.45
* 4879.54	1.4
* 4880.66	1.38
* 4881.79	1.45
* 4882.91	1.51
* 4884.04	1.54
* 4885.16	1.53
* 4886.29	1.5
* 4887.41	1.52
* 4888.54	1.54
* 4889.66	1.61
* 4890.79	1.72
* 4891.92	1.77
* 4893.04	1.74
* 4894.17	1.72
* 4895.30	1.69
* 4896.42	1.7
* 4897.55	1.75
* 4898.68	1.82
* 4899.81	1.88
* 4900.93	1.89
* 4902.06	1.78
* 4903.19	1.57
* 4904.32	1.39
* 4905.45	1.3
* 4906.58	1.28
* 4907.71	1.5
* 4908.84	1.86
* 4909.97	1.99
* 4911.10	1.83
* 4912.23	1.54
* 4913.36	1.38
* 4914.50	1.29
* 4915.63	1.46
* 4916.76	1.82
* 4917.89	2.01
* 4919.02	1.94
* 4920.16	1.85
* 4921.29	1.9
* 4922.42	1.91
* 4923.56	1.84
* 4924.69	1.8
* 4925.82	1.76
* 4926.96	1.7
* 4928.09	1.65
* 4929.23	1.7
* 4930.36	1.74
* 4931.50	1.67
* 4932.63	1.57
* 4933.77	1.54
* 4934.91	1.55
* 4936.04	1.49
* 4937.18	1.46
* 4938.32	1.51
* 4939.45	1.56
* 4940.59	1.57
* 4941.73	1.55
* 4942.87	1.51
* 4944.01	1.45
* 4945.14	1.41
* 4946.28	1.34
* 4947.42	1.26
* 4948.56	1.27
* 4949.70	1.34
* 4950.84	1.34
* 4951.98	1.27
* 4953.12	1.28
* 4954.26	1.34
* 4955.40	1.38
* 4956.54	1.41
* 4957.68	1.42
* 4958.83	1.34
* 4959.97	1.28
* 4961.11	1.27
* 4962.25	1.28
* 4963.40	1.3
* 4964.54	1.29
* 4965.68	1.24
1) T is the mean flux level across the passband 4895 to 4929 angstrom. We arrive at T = 1.7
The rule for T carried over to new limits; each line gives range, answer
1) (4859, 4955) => 1.55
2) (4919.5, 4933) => 1.76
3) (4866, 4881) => 1.44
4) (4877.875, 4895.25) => 1.56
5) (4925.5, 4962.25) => 1.46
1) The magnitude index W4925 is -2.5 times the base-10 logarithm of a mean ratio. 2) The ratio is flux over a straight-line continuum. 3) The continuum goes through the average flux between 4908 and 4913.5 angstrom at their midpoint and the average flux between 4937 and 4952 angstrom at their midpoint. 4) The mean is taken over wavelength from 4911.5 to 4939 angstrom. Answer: -0.05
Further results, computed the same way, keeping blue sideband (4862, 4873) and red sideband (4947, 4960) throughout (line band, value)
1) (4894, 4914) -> -0.20 mag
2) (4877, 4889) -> -0.07 mag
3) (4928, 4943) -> -0.17 mag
